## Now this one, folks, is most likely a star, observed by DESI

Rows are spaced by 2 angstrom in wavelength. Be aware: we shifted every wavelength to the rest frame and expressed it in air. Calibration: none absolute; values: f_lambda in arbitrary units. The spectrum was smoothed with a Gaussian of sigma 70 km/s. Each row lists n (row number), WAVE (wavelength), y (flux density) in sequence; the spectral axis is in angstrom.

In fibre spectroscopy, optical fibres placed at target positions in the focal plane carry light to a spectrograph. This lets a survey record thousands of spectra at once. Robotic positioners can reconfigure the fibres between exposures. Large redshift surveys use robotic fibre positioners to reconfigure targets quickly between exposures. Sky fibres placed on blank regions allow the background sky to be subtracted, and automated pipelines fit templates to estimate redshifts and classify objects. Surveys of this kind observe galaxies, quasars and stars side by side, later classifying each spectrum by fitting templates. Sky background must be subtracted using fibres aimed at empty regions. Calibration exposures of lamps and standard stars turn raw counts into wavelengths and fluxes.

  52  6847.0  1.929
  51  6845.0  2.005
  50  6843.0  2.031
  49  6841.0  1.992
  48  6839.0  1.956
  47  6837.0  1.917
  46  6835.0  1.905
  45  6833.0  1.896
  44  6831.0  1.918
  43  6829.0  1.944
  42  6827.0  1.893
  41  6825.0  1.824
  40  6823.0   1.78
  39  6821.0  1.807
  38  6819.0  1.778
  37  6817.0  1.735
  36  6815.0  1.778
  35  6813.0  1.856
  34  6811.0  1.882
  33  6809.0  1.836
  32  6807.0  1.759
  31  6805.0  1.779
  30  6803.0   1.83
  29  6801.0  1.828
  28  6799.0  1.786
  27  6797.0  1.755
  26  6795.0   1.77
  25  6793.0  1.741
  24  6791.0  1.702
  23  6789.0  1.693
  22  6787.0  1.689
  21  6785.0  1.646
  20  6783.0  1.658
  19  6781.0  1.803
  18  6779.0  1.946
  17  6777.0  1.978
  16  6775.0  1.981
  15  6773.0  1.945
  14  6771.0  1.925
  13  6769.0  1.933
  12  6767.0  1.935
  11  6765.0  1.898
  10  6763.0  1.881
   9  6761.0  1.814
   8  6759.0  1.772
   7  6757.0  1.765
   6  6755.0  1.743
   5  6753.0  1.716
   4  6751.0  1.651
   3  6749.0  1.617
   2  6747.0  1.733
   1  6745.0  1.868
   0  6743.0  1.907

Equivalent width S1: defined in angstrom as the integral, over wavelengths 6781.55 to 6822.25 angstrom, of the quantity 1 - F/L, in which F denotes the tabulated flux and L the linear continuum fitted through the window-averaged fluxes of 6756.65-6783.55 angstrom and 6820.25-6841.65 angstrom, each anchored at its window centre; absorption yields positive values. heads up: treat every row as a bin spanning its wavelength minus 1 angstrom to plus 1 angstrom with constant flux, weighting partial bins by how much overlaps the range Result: 2.61 angstrom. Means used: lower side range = 1.88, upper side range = 1.89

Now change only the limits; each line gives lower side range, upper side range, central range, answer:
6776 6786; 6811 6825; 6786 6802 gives 0.5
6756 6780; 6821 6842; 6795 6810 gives 0.8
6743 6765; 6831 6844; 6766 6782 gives -1.1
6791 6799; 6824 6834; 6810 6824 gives 0.3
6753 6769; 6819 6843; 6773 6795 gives 0.7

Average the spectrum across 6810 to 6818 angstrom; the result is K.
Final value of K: 1.81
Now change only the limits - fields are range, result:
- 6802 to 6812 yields 1.82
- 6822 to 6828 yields 1.83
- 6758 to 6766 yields 1.84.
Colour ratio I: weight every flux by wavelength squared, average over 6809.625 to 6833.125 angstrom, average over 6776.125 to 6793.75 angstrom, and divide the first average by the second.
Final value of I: 1.06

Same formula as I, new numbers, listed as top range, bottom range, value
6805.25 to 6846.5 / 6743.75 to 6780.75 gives 1.04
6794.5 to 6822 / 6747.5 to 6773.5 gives 1.01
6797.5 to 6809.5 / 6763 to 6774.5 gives 0.94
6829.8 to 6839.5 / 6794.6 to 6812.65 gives 1.07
